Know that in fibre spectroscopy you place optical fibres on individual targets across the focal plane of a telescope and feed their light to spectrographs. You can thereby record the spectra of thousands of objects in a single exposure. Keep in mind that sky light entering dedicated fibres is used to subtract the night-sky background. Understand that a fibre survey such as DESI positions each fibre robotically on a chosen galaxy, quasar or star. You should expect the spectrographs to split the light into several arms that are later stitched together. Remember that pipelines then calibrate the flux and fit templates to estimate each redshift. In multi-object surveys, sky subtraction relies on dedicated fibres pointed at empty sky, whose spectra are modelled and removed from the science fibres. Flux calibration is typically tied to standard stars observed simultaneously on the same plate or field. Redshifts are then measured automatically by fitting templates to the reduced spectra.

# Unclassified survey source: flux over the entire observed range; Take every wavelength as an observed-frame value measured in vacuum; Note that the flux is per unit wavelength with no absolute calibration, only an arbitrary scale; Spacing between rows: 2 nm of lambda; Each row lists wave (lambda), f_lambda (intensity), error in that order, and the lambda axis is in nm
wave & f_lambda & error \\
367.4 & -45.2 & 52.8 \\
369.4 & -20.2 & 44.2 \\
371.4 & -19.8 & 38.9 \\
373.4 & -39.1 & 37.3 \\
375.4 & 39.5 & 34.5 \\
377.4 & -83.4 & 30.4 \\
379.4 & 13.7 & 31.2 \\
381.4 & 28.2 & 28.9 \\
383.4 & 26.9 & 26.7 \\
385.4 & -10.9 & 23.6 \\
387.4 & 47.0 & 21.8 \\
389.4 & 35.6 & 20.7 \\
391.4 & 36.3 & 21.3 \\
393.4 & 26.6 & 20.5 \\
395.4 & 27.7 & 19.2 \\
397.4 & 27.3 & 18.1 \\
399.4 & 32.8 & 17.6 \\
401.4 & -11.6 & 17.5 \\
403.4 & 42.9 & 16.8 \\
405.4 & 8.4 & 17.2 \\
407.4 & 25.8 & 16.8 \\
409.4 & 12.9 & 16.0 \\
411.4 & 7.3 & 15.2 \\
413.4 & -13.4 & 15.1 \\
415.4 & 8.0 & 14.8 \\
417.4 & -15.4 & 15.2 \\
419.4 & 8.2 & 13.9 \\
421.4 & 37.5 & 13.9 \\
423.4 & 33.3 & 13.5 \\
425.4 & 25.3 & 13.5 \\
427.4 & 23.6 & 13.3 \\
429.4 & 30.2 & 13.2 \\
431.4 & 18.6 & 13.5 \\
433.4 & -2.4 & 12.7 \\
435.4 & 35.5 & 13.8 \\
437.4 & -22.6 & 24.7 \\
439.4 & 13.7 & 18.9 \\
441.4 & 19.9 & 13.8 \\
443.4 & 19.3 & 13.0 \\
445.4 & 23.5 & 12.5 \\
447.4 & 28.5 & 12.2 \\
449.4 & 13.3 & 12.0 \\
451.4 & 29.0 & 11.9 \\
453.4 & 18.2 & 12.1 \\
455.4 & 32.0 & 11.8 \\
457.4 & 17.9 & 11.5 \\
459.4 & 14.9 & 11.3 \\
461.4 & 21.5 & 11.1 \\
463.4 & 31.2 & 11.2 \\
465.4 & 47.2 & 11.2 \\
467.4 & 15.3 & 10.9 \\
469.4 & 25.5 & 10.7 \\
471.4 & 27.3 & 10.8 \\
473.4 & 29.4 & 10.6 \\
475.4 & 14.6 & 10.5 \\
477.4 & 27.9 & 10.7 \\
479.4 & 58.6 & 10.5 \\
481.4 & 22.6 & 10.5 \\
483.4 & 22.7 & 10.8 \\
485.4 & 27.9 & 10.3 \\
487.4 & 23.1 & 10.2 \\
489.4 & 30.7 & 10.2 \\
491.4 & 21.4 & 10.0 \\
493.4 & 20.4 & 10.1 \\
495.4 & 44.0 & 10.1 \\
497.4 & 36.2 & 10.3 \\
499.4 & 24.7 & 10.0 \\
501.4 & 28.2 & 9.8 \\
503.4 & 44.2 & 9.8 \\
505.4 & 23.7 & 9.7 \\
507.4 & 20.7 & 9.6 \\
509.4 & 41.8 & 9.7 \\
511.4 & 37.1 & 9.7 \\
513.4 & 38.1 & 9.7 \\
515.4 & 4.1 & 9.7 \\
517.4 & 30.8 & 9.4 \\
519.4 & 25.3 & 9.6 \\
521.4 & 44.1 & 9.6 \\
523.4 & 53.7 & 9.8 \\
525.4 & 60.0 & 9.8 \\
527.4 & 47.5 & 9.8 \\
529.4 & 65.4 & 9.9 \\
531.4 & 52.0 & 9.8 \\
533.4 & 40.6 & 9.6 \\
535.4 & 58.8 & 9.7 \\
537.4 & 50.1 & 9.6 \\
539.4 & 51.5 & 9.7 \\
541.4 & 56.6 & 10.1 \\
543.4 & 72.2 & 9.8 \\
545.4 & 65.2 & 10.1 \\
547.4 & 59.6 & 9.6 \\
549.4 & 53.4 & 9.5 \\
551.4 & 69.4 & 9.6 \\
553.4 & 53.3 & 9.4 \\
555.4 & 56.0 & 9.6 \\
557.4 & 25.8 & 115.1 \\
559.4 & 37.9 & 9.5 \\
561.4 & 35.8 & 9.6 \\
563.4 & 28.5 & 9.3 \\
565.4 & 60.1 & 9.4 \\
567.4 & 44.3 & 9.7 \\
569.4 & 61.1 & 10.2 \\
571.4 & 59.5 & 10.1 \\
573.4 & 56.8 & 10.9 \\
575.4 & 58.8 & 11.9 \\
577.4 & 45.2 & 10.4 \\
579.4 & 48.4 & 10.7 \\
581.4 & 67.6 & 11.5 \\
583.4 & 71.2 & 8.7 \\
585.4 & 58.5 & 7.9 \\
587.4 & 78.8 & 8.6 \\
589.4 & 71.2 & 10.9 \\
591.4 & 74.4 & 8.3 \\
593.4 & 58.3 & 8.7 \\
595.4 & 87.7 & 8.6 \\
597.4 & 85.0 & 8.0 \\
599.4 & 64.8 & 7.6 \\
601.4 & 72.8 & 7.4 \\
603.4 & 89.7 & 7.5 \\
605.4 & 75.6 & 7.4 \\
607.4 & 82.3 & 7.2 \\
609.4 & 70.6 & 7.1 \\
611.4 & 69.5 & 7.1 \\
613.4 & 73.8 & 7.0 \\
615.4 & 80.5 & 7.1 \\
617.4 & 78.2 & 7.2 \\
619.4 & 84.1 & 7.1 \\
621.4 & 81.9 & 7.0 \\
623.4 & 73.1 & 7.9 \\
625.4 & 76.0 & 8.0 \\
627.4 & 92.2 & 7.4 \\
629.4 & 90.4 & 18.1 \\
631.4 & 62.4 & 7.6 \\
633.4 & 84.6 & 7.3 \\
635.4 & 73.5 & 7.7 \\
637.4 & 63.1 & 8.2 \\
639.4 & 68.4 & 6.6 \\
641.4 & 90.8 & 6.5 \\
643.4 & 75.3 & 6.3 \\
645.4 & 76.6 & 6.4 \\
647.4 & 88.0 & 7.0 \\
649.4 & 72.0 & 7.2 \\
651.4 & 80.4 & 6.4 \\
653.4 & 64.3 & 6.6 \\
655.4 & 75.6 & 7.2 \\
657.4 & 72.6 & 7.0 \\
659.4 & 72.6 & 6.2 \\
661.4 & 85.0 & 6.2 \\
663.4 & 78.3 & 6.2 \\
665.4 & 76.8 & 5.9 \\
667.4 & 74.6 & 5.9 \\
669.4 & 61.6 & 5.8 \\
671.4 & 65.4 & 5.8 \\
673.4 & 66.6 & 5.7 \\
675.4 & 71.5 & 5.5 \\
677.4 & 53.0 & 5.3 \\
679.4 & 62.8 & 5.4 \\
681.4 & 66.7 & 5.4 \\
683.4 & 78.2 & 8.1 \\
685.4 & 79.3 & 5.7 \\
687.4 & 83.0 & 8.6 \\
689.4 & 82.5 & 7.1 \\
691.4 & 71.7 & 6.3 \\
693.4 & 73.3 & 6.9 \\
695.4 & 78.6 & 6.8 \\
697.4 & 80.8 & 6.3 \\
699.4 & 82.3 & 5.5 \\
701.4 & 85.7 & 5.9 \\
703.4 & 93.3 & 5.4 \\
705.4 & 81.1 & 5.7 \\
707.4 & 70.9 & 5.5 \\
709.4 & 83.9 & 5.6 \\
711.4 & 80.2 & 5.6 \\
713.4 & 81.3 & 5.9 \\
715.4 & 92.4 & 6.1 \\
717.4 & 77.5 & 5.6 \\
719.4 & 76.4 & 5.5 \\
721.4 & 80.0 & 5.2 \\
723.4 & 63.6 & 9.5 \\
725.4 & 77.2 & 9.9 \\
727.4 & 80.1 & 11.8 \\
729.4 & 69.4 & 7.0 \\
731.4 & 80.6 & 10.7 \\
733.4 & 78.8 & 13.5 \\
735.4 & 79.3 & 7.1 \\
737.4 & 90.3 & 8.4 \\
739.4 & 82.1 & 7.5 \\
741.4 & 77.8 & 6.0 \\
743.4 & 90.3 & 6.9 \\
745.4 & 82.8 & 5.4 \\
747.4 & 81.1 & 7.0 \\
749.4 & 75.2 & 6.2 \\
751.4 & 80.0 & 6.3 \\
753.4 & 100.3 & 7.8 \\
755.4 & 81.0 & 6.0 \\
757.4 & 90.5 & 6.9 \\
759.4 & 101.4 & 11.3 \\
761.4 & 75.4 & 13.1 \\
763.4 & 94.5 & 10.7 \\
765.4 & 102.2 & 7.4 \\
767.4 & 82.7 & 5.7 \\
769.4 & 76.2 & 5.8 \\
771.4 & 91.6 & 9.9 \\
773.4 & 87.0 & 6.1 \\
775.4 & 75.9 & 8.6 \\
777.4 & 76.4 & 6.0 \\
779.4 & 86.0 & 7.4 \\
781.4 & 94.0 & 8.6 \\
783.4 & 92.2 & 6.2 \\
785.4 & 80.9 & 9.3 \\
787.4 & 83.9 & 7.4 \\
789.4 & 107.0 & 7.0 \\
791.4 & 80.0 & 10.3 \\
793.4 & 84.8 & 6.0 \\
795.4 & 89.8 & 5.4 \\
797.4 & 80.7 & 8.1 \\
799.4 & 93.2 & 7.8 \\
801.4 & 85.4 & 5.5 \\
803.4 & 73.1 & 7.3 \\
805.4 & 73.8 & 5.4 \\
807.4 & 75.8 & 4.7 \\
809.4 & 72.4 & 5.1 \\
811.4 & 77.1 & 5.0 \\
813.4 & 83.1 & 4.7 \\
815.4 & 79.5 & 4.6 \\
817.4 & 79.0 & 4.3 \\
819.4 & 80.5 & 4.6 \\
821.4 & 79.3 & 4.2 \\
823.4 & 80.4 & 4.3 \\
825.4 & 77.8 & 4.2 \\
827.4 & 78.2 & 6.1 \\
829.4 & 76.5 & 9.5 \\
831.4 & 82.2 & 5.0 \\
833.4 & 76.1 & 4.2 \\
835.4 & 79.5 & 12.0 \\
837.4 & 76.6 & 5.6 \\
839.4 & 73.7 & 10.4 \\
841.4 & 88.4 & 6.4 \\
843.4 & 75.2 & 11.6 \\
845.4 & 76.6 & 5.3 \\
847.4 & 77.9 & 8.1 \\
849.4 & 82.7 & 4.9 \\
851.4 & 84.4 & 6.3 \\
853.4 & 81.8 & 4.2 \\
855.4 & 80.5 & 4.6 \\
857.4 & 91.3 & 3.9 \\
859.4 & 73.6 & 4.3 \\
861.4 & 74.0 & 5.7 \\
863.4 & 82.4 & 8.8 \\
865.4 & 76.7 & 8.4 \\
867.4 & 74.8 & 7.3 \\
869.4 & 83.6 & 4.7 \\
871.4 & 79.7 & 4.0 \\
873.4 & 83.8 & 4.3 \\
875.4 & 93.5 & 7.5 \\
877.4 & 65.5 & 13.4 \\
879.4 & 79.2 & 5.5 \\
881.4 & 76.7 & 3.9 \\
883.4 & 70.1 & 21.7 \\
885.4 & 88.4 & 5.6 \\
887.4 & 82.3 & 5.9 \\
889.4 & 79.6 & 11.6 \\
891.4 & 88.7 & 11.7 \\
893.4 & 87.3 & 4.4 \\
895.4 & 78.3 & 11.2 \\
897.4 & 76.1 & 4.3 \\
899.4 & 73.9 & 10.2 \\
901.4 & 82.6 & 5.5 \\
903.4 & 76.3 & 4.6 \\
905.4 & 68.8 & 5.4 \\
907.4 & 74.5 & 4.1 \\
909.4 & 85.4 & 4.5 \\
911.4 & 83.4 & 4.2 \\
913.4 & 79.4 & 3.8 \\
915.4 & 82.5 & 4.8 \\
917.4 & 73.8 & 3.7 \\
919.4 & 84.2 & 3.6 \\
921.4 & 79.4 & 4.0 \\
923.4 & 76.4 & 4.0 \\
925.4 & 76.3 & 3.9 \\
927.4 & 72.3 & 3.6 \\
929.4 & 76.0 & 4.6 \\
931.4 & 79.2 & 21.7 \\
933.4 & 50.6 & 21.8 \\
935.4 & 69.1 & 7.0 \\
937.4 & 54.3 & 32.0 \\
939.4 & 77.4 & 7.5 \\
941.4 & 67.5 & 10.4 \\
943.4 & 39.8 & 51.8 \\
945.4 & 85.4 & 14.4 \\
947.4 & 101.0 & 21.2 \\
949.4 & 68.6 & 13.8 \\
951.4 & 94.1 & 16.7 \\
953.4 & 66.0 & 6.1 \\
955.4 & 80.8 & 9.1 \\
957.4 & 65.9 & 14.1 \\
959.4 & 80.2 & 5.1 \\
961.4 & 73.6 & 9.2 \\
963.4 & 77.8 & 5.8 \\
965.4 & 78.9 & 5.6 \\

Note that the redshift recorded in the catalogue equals 0.31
